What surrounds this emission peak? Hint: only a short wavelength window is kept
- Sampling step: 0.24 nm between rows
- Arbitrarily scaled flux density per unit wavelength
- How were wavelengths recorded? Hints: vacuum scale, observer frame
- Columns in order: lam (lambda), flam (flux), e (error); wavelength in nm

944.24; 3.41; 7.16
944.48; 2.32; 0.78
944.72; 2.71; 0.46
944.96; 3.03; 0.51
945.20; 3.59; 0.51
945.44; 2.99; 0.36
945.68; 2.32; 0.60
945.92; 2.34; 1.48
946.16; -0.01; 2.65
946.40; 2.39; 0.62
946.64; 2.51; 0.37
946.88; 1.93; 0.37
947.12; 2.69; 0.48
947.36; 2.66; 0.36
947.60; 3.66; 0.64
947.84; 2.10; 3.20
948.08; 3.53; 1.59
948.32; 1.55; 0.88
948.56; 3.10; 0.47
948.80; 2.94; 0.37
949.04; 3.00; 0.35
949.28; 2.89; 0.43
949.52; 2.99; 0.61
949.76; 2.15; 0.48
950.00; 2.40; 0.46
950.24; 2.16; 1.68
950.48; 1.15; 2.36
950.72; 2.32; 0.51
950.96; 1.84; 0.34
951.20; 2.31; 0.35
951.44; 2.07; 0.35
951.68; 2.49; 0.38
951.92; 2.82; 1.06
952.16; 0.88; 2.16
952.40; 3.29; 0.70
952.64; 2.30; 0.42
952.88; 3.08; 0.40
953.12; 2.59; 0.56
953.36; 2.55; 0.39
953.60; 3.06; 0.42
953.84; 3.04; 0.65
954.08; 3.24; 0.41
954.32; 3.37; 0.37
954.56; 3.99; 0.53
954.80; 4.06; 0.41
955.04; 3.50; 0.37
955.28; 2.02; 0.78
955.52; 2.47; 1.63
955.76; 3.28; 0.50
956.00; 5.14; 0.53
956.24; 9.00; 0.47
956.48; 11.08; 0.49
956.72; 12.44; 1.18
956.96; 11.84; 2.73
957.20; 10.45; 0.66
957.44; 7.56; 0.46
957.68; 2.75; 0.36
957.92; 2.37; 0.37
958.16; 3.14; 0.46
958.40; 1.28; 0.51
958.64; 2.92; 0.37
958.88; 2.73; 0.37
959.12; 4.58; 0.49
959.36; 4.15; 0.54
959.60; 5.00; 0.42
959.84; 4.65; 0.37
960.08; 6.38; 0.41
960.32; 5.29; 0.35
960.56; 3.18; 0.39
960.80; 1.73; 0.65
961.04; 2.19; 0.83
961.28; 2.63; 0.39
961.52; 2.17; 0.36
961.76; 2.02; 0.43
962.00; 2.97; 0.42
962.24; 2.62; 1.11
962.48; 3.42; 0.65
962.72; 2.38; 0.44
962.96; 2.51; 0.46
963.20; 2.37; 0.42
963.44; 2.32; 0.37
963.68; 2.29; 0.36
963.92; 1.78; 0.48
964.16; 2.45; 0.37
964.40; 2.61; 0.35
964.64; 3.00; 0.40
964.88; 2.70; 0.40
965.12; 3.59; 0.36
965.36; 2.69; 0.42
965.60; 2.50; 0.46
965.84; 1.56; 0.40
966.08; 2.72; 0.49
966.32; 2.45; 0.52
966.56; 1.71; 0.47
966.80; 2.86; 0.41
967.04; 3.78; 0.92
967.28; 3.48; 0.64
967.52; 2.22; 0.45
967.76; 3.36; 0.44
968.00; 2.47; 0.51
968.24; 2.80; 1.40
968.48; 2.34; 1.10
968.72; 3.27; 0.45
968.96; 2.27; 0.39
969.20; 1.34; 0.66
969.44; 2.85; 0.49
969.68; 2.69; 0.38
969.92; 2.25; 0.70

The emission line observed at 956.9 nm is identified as H-alpha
